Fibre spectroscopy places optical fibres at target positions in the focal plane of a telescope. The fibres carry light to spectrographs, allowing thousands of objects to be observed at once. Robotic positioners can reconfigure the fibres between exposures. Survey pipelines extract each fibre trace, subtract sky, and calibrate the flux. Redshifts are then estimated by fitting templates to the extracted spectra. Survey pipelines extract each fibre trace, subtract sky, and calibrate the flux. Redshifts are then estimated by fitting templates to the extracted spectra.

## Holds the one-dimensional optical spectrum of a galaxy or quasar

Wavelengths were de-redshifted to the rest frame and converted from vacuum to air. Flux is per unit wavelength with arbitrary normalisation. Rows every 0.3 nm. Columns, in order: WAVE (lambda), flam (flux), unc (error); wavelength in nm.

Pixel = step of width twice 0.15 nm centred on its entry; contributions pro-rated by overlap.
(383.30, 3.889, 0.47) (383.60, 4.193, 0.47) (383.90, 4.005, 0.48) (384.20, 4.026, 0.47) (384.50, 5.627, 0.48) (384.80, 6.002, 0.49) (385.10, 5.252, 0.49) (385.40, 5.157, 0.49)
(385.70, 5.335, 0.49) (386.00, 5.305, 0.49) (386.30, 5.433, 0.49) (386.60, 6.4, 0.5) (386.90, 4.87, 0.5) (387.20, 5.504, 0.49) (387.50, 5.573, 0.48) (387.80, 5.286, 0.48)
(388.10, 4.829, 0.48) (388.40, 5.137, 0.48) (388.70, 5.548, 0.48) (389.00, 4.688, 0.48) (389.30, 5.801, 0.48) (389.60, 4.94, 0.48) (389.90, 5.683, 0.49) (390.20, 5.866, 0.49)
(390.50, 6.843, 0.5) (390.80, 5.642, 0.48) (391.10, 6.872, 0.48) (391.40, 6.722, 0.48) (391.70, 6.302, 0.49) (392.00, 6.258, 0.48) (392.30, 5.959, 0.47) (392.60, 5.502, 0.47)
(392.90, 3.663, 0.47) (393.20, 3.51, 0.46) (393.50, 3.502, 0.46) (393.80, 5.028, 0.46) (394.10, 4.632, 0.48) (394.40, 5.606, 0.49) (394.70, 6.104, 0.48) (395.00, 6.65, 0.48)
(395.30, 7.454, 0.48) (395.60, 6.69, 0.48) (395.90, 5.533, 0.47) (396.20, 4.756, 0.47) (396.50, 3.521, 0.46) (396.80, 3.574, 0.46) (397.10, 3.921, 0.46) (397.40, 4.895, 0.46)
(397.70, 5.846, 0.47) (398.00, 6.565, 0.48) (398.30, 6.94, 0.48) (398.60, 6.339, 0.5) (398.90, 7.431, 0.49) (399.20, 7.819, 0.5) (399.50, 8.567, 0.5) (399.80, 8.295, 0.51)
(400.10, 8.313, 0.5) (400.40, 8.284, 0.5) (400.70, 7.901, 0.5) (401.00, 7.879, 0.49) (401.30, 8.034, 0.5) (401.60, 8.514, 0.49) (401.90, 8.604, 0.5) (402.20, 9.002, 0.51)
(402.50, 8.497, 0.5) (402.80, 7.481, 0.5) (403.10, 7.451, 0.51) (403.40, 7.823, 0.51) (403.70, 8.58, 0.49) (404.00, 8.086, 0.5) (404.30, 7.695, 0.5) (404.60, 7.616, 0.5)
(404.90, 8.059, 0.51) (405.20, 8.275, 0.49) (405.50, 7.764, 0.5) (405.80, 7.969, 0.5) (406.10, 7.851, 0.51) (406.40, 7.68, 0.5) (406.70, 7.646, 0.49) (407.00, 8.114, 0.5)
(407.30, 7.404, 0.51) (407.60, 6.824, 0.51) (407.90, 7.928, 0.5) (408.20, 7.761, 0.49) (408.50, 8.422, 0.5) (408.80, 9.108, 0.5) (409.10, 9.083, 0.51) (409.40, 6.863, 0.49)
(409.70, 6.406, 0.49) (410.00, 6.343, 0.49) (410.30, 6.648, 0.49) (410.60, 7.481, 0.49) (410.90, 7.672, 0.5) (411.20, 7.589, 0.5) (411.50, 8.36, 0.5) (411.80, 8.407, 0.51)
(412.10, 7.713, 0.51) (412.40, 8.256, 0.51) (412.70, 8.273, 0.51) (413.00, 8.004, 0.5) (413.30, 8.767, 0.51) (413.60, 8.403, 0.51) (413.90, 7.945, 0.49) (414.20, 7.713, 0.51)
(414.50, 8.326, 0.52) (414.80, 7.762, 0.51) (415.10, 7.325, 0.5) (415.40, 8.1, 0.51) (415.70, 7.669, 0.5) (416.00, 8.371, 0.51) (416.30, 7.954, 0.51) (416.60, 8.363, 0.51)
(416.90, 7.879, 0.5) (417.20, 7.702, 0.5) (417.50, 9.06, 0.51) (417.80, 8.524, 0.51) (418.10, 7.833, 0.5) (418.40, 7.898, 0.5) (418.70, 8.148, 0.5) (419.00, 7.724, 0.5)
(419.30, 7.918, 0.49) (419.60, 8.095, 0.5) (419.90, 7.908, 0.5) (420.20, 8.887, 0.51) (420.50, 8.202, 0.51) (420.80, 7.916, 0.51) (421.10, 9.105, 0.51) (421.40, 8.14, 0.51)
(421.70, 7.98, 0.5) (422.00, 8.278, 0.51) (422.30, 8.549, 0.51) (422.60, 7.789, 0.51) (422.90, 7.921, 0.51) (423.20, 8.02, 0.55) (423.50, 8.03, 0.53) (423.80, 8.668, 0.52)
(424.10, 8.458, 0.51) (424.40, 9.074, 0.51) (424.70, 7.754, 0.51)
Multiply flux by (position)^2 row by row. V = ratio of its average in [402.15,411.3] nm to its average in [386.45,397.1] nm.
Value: 1.54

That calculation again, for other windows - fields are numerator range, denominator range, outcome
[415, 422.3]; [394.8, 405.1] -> 1.25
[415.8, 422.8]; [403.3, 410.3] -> 1.12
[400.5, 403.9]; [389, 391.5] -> 1.46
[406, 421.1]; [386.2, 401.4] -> 1.47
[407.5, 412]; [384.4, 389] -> 1.60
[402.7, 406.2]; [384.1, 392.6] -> 1.53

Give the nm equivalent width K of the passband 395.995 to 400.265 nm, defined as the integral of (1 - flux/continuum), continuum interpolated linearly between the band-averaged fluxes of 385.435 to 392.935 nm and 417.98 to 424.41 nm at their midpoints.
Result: 0.11 nm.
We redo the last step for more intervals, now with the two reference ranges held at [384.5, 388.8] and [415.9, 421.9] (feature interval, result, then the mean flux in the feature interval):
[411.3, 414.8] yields -0.225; 8.17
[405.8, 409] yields -0.313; 7.9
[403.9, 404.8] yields -0.113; 7.8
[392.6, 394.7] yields 0.517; 4.53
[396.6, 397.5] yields 0.321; 4.05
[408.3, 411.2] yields -0.069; 7.56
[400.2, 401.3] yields -0.235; 8.04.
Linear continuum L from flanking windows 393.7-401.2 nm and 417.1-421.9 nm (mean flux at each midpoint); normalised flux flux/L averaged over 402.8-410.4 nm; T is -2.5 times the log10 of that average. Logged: -0.09 mag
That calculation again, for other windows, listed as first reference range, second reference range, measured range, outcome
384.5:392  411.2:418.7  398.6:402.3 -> -0.20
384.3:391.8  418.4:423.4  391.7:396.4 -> 0.13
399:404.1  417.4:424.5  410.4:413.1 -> 0.04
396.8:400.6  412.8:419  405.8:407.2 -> -0.06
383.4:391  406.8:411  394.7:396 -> -0.07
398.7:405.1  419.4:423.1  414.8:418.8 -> 0.02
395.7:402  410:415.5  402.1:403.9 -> -0.15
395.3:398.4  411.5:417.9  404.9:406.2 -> -0.19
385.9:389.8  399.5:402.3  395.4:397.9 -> 0.43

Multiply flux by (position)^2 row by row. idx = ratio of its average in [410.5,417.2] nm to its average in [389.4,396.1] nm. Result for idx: 1.6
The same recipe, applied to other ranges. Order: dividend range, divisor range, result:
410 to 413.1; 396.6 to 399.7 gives 1.34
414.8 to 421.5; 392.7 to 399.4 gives 1.65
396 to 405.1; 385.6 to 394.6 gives 1.41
